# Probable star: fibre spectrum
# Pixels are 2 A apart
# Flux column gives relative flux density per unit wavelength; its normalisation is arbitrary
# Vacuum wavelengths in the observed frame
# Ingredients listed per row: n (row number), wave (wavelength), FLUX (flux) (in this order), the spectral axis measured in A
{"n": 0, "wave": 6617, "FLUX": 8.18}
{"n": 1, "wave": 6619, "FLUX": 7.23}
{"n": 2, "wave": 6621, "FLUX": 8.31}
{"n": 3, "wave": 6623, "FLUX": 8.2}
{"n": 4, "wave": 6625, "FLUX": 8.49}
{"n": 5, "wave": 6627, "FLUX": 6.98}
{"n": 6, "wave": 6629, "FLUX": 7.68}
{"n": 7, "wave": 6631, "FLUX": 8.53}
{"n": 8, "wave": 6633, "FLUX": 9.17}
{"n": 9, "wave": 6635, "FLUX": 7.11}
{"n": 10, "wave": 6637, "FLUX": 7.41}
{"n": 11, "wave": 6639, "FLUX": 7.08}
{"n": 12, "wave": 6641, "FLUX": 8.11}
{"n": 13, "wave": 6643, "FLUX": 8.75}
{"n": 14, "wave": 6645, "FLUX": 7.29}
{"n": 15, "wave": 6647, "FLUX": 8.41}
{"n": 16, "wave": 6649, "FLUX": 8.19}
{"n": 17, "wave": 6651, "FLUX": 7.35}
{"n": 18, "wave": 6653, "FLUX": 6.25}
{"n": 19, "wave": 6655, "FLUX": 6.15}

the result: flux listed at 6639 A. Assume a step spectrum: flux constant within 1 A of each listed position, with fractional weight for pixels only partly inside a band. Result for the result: 7.08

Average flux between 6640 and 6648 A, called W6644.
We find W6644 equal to 8.14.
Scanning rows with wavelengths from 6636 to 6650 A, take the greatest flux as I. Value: 8.75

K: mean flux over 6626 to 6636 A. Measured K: 7.89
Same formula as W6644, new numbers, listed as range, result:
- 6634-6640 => 7.2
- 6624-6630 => 7.72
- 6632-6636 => 8.14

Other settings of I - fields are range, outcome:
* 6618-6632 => 8.53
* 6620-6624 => 8.31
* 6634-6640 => 7.41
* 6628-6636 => 9.17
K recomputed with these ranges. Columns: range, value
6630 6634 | 8.85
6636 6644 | 7.84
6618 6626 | 8.06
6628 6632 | 8.11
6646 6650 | 8.3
